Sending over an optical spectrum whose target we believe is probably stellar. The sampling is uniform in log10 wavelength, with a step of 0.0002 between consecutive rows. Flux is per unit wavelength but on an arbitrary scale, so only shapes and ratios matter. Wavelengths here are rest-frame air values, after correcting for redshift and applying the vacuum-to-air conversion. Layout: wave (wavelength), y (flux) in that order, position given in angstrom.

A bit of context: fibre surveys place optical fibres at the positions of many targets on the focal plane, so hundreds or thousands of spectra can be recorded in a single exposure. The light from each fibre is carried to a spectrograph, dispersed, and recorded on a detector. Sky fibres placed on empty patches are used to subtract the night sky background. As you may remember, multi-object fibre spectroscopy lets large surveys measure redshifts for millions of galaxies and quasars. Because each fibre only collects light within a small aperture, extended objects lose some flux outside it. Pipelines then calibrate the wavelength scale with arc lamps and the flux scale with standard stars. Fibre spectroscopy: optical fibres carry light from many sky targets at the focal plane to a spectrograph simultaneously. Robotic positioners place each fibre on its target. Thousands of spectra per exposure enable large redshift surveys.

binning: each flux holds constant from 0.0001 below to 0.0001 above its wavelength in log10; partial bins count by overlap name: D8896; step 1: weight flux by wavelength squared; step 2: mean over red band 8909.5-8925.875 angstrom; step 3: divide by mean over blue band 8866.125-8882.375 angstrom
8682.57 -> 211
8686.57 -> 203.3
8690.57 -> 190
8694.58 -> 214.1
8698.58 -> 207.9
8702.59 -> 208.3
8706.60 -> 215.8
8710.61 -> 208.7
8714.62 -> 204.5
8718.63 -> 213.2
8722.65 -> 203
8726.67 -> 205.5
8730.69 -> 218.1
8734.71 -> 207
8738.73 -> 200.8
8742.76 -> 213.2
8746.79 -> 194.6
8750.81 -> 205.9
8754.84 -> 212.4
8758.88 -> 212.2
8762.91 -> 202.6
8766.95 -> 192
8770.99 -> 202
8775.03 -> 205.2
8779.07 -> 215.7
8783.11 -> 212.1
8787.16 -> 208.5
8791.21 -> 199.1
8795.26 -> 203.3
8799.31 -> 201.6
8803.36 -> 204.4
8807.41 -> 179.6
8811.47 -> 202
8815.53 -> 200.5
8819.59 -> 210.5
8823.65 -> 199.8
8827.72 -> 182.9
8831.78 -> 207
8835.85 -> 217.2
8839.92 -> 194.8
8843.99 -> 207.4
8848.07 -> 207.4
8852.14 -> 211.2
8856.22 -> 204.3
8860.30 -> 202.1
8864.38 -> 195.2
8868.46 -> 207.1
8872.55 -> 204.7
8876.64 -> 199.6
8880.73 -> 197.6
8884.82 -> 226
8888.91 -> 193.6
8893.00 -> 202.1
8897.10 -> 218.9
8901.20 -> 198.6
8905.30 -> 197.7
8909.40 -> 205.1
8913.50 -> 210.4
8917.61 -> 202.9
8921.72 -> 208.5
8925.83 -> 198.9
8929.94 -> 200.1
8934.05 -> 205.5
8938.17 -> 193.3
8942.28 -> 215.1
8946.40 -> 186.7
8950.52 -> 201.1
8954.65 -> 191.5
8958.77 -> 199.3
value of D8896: 1.0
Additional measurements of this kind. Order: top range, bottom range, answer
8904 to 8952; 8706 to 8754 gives 1.02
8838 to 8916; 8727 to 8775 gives 1.02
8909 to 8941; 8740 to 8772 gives 1.03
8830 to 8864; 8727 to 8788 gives 1.02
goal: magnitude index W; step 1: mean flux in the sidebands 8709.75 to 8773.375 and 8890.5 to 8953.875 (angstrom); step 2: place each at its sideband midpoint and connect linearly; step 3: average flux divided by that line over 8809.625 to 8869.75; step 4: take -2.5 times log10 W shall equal 0.00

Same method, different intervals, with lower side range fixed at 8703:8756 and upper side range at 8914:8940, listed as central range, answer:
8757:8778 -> 0.02 mag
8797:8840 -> 0.03 mag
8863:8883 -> 0.01 mag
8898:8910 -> 0.01 mag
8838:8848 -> 0.01 mag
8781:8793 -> 0.00 mag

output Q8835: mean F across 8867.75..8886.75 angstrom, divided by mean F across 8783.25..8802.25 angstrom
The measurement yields 1.01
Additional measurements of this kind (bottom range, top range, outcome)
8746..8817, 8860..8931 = 1.00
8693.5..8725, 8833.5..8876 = 0.98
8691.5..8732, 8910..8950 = 0.97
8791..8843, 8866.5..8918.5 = 1.02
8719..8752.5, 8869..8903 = 0.99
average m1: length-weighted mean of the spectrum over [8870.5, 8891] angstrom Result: 204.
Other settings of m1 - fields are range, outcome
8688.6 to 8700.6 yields 204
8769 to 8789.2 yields 209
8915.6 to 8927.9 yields 203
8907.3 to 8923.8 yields 207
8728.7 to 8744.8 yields 210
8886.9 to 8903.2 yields 203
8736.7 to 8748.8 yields 203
